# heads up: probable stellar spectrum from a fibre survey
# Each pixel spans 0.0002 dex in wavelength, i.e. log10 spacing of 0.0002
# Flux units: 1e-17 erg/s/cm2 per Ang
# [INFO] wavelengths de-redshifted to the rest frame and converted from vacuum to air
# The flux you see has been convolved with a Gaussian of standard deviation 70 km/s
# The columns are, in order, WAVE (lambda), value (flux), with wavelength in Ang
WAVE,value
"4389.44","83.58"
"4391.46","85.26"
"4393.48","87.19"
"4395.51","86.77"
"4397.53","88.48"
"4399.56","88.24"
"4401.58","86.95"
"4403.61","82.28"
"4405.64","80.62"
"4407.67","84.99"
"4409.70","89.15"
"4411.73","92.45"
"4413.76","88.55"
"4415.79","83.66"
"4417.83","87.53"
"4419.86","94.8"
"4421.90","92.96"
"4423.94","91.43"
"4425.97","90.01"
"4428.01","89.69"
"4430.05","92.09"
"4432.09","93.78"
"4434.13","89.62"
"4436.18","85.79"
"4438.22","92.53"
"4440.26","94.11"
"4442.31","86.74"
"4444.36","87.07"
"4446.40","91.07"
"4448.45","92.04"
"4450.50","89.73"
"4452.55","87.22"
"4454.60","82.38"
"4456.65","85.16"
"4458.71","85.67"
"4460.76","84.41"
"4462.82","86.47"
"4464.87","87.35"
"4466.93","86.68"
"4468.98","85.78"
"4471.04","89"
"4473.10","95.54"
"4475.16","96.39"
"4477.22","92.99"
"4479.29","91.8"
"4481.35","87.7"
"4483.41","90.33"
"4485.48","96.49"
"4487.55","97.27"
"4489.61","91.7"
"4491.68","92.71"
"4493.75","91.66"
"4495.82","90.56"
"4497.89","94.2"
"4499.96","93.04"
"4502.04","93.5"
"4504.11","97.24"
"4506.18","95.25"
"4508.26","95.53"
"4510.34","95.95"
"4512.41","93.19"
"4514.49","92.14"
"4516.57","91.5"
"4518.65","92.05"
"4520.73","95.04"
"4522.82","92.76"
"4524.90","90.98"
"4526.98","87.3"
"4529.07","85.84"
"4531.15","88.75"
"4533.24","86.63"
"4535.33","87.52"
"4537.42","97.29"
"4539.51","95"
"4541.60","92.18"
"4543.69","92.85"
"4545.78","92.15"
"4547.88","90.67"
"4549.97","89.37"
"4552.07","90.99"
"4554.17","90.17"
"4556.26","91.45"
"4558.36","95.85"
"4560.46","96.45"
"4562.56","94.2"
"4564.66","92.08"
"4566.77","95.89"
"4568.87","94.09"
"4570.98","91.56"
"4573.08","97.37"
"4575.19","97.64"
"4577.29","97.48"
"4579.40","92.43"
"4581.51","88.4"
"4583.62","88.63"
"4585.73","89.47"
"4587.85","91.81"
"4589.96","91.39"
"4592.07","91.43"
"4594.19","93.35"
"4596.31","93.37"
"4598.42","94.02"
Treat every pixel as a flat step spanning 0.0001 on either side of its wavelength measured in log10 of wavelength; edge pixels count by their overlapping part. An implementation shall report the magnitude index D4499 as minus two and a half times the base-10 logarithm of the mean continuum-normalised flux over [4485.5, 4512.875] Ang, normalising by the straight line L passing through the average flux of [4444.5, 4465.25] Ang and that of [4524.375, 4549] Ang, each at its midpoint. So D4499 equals -0.06 mag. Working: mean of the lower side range 87.2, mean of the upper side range 90.6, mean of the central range 94.1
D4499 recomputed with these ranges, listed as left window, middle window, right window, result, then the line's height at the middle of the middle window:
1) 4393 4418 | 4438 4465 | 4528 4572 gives 0.01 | 88.3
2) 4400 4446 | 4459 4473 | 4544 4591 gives 0.04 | 90.1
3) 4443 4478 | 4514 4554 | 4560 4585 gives 0.01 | 91.9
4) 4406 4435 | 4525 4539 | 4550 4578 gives 0.05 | 93.1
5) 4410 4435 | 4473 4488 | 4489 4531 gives -0.02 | 91.9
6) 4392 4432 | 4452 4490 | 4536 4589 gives 0.01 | 90.2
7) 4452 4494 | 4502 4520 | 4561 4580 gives -0.03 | 91.7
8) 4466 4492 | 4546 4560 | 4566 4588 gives 0.01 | 92.9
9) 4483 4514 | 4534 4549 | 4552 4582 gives 0.02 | 93.9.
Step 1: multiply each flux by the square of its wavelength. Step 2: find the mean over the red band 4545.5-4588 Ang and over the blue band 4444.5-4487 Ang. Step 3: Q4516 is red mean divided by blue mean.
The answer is 1.09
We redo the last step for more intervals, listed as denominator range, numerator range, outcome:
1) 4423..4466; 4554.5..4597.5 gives 1.11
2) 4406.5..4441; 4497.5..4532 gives 1.07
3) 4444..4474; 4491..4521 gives 1.09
